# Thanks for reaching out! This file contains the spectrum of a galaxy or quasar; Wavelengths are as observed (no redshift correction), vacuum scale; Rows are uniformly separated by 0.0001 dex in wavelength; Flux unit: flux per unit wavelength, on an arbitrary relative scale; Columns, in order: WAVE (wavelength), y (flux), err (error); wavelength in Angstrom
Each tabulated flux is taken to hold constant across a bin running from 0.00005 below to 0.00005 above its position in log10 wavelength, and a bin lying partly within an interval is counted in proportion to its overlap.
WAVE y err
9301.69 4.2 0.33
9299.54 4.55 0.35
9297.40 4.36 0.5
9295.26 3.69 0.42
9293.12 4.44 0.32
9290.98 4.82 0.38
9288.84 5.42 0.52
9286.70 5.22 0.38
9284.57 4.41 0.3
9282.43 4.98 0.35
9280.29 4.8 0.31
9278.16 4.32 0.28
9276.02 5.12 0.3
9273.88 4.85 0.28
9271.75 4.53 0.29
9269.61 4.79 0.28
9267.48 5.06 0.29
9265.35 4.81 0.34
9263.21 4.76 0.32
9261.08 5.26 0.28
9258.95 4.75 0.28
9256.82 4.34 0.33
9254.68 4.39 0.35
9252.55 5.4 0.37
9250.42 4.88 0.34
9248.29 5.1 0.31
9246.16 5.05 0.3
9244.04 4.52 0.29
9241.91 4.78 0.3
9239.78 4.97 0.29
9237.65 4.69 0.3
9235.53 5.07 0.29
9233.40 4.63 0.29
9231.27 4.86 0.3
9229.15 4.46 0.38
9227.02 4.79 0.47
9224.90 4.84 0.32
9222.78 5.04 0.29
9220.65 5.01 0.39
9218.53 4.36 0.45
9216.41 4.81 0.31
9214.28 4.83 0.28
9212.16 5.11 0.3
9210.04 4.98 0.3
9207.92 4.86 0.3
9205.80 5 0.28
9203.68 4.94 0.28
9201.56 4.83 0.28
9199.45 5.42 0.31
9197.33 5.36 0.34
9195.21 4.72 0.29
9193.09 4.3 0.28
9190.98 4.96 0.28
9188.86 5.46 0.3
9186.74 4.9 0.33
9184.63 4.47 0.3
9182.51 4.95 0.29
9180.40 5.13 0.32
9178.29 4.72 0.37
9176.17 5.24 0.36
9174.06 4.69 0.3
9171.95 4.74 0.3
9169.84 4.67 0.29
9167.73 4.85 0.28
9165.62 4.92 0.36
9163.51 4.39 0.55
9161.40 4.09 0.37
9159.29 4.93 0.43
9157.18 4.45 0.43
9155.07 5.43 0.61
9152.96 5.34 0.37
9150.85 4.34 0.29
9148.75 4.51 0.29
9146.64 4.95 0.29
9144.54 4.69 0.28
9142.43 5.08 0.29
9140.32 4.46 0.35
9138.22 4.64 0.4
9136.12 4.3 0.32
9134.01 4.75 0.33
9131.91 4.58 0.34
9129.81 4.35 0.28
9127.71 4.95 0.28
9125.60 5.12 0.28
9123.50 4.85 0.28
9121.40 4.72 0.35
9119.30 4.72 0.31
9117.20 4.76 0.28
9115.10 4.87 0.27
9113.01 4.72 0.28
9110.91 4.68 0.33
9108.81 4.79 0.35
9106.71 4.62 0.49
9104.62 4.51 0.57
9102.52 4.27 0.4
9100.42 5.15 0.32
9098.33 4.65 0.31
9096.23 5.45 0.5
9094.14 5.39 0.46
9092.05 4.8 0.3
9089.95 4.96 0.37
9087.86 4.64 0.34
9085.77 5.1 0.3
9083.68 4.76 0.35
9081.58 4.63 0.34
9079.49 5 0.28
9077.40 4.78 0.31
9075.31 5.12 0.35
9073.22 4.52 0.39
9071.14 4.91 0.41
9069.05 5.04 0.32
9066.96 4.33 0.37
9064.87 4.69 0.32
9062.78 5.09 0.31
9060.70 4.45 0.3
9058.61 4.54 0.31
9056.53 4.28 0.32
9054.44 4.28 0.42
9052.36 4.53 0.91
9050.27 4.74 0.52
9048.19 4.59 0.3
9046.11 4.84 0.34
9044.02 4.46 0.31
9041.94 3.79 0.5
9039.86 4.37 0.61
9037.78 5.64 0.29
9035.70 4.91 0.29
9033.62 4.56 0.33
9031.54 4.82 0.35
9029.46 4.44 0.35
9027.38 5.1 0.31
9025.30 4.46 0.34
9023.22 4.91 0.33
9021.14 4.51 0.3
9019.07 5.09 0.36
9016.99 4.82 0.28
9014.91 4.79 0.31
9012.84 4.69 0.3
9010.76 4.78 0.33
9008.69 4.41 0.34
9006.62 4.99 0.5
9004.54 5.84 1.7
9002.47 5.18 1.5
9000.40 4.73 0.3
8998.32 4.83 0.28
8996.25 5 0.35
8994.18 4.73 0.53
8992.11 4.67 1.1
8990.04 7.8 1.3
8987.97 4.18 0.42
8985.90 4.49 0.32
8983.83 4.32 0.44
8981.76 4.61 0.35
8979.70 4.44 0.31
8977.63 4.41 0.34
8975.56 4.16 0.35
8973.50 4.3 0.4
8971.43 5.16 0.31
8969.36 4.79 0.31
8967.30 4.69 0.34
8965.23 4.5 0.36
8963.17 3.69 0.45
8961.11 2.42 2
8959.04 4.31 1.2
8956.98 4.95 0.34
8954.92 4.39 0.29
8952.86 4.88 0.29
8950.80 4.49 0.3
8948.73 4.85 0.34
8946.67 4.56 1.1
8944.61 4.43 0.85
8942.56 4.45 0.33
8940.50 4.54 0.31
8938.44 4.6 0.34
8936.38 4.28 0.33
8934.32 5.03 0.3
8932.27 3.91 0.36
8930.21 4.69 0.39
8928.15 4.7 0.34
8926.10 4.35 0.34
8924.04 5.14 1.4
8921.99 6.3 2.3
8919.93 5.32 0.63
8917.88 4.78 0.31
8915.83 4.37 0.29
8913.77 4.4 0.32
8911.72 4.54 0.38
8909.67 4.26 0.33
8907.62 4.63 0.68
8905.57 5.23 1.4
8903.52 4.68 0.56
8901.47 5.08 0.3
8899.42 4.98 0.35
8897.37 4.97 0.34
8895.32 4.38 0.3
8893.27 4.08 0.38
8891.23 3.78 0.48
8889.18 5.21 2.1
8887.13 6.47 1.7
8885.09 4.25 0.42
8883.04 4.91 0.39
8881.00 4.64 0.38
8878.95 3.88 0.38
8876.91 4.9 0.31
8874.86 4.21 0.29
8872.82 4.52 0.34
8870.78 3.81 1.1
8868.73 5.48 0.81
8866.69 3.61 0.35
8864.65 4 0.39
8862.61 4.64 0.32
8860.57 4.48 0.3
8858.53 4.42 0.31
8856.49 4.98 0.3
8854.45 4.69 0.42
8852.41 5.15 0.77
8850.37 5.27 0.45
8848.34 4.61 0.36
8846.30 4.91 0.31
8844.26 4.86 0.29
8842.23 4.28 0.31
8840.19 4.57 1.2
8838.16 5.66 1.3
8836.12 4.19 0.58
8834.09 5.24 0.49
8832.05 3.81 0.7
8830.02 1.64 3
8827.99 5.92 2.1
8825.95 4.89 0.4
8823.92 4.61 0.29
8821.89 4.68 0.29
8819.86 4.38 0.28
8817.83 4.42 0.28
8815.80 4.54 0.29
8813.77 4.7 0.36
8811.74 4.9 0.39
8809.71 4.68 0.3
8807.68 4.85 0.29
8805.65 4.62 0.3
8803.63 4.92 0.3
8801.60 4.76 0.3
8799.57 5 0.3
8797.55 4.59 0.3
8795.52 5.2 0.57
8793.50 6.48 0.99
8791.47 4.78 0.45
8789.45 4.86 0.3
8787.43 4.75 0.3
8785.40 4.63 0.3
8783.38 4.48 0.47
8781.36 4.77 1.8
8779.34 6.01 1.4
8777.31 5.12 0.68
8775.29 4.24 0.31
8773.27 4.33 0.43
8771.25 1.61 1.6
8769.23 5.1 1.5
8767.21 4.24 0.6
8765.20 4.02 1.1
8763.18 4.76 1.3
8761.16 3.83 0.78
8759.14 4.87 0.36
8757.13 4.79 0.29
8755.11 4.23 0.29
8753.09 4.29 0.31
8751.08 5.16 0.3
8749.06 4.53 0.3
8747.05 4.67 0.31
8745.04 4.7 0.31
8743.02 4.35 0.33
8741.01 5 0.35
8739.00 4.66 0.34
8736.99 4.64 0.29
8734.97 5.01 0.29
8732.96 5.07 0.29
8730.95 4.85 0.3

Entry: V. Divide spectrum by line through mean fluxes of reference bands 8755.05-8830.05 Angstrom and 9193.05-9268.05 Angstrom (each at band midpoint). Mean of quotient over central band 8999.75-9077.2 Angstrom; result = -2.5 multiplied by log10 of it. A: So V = 0.008 mag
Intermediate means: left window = 4.65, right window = 4.87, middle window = 4.74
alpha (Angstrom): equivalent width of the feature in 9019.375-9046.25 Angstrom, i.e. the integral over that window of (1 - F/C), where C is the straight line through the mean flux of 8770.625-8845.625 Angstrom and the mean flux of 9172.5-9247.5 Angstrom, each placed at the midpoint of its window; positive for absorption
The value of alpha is 0.57 Angstrom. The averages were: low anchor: 4.66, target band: 4.68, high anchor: 4.88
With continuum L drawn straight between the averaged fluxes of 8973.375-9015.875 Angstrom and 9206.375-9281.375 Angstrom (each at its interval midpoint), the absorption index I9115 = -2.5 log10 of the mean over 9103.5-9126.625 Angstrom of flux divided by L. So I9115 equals 0.016 mag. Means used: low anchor 4.84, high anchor 4.82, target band 4.76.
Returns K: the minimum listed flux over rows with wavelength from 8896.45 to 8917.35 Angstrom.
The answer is 4.26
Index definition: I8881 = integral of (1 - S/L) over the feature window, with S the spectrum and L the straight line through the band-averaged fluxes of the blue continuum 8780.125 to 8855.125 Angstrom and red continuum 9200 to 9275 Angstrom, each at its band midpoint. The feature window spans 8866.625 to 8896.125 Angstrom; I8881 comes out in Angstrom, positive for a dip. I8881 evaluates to 1.1 Angstrom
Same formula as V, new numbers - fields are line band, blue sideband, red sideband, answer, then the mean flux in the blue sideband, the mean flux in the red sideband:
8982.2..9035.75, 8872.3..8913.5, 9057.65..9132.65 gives -0.031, 4.68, 4.79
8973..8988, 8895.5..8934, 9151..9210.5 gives 0.102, 4.79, 4.87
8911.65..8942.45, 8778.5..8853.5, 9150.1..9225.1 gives 0.016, 4.77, 4.87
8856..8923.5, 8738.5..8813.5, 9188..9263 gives 0.011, 4.67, 4.88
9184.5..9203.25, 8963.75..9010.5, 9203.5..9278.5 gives -0.028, 4.82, 4.84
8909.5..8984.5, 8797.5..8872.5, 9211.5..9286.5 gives 0.029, 4.61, 4.81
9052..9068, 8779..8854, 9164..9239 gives 0.071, 4.76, 4.87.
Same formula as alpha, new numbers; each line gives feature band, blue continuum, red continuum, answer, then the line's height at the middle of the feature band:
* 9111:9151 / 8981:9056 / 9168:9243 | 1.1 Angstrom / 4.84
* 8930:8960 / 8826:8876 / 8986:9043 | 1.2 Angstrom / 4.74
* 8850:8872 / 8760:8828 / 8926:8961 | 0.1 Angstrom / 4.6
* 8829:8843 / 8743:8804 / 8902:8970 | 1.3 Angstrom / 4.62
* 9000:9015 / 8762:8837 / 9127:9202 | -0.7 Angstrom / 4.72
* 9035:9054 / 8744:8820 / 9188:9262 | 0.6 Angstrom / 4.79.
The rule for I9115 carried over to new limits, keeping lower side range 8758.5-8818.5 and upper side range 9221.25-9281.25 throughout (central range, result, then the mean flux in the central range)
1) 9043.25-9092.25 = 0.011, 4.71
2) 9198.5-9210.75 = -0.045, 5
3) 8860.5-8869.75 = 0.060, 4.44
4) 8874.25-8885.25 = 0.050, 4.49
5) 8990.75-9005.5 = -0.071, 5.06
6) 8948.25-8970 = 0.092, 4.34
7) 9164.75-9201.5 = -0.026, 4.91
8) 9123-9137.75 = 0.020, 4.69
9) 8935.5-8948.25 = 0.052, 4.5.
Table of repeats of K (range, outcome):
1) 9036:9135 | 3.79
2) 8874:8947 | 3.78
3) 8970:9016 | 4.16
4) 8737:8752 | 4.35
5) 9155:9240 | 4.09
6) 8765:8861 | 1.61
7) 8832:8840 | 3.81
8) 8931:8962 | 2.42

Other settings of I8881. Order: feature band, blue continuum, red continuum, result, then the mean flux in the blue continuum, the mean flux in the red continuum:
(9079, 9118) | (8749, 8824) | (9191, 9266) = -0.2 Angstrom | 4.65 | 4.86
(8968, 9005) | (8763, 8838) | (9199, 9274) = -1.0 Angstrom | 4.62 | 4.85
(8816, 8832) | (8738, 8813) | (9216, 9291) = 1.2 Angstrom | 4.67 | 4.83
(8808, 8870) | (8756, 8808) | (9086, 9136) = 1.2 Angstrom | 4.67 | 4.79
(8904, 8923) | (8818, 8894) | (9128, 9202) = -1.0 Angstrom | 4.59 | 4.79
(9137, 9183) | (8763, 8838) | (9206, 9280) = 0.1 Angstrom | 4.62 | 4.83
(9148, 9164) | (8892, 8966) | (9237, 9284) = 0.2 Angstrom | 4.59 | 4.82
